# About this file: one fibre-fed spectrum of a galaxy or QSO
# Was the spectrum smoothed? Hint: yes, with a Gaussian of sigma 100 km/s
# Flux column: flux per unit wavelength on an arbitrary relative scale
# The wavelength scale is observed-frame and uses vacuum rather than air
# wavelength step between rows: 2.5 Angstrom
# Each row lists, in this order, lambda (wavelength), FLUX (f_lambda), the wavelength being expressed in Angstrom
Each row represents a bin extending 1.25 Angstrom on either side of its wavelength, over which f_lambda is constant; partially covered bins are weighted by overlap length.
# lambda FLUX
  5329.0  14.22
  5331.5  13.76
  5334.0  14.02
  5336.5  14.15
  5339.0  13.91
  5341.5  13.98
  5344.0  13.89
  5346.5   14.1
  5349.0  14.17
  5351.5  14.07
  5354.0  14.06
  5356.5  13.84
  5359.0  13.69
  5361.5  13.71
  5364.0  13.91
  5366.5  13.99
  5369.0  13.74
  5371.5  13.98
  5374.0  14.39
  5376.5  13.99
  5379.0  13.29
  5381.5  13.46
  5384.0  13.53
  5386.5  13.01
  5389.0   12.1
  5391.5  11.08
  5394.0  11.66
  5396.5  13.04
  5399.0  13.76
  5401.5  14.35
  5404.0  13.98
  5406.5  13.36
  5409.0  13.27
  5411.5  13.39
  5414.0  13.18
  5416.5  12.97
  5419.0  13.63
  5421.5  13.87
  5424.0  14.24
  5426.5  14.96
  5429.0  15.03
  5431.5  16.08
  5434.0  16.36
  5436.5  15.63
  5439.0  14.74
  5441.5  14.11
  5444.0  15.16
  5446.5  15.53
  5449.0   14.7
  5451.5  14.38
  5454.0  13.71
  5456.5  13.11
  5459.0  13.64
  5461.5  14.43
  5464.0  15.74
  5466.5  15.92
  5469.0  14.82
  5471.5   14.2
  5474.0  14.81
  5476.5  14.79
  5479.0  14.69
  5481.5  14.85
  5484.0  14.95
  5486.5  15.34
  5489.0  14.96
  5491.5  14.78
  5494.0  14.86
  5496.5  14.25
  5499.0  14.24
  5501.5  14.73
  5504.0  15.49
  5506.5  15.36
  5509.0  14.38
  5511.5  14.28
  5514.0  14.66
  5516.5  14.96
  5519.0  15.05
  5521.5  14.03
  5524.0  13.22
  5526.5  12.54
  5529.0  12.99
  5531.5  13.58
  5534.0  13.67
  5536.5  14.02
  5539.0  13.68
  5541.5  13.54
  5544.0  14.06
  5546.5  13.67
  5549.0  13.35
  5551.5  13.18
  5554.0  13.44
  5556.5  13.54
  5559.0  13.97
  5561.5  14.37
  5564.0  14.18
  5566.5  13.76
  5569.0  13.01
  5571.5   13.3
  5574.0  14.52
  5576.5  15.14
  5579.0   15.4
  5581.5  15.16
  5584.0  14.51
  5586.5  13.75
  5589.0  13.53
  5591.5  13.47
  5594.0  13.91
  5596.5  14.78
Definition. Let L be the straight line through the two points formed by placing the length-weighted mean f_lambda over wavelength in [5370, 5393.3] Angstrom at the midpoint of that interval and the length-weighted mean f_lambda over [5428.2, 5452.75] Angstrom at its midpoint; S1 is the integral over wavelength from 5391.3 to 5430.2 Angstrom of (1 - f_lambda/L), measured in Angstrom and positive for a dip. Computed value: 1.7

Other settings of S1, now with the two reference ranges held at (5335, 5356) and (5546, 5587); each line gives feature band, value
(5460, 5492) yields -2.1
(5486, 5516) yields -1.6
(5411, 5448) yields -1.5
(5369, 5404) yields 2.0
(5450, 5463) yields 0.1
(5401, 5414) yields 0.4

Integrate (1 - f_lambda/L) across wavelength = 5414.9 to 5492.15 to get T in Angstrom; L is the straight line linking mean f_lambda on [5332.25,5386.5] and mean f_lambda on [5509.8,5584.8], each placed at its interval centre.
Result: -4.38 Angstrom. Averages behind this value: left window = 13.9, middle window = 14.7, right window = 14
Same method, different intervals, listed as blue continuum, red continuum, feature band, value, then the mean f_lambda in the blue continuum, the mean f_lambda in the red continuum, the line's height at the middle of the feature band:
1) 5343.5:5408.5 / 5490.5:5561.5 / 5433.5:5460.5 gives -1.59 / 13.5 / 14.1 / 13.8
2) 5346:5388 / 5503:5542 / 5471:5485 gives -0.73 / 13.8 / 14.1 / 14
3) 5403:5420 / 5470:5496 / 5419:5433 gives -1.10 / 13.4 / 14.8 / 13.7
